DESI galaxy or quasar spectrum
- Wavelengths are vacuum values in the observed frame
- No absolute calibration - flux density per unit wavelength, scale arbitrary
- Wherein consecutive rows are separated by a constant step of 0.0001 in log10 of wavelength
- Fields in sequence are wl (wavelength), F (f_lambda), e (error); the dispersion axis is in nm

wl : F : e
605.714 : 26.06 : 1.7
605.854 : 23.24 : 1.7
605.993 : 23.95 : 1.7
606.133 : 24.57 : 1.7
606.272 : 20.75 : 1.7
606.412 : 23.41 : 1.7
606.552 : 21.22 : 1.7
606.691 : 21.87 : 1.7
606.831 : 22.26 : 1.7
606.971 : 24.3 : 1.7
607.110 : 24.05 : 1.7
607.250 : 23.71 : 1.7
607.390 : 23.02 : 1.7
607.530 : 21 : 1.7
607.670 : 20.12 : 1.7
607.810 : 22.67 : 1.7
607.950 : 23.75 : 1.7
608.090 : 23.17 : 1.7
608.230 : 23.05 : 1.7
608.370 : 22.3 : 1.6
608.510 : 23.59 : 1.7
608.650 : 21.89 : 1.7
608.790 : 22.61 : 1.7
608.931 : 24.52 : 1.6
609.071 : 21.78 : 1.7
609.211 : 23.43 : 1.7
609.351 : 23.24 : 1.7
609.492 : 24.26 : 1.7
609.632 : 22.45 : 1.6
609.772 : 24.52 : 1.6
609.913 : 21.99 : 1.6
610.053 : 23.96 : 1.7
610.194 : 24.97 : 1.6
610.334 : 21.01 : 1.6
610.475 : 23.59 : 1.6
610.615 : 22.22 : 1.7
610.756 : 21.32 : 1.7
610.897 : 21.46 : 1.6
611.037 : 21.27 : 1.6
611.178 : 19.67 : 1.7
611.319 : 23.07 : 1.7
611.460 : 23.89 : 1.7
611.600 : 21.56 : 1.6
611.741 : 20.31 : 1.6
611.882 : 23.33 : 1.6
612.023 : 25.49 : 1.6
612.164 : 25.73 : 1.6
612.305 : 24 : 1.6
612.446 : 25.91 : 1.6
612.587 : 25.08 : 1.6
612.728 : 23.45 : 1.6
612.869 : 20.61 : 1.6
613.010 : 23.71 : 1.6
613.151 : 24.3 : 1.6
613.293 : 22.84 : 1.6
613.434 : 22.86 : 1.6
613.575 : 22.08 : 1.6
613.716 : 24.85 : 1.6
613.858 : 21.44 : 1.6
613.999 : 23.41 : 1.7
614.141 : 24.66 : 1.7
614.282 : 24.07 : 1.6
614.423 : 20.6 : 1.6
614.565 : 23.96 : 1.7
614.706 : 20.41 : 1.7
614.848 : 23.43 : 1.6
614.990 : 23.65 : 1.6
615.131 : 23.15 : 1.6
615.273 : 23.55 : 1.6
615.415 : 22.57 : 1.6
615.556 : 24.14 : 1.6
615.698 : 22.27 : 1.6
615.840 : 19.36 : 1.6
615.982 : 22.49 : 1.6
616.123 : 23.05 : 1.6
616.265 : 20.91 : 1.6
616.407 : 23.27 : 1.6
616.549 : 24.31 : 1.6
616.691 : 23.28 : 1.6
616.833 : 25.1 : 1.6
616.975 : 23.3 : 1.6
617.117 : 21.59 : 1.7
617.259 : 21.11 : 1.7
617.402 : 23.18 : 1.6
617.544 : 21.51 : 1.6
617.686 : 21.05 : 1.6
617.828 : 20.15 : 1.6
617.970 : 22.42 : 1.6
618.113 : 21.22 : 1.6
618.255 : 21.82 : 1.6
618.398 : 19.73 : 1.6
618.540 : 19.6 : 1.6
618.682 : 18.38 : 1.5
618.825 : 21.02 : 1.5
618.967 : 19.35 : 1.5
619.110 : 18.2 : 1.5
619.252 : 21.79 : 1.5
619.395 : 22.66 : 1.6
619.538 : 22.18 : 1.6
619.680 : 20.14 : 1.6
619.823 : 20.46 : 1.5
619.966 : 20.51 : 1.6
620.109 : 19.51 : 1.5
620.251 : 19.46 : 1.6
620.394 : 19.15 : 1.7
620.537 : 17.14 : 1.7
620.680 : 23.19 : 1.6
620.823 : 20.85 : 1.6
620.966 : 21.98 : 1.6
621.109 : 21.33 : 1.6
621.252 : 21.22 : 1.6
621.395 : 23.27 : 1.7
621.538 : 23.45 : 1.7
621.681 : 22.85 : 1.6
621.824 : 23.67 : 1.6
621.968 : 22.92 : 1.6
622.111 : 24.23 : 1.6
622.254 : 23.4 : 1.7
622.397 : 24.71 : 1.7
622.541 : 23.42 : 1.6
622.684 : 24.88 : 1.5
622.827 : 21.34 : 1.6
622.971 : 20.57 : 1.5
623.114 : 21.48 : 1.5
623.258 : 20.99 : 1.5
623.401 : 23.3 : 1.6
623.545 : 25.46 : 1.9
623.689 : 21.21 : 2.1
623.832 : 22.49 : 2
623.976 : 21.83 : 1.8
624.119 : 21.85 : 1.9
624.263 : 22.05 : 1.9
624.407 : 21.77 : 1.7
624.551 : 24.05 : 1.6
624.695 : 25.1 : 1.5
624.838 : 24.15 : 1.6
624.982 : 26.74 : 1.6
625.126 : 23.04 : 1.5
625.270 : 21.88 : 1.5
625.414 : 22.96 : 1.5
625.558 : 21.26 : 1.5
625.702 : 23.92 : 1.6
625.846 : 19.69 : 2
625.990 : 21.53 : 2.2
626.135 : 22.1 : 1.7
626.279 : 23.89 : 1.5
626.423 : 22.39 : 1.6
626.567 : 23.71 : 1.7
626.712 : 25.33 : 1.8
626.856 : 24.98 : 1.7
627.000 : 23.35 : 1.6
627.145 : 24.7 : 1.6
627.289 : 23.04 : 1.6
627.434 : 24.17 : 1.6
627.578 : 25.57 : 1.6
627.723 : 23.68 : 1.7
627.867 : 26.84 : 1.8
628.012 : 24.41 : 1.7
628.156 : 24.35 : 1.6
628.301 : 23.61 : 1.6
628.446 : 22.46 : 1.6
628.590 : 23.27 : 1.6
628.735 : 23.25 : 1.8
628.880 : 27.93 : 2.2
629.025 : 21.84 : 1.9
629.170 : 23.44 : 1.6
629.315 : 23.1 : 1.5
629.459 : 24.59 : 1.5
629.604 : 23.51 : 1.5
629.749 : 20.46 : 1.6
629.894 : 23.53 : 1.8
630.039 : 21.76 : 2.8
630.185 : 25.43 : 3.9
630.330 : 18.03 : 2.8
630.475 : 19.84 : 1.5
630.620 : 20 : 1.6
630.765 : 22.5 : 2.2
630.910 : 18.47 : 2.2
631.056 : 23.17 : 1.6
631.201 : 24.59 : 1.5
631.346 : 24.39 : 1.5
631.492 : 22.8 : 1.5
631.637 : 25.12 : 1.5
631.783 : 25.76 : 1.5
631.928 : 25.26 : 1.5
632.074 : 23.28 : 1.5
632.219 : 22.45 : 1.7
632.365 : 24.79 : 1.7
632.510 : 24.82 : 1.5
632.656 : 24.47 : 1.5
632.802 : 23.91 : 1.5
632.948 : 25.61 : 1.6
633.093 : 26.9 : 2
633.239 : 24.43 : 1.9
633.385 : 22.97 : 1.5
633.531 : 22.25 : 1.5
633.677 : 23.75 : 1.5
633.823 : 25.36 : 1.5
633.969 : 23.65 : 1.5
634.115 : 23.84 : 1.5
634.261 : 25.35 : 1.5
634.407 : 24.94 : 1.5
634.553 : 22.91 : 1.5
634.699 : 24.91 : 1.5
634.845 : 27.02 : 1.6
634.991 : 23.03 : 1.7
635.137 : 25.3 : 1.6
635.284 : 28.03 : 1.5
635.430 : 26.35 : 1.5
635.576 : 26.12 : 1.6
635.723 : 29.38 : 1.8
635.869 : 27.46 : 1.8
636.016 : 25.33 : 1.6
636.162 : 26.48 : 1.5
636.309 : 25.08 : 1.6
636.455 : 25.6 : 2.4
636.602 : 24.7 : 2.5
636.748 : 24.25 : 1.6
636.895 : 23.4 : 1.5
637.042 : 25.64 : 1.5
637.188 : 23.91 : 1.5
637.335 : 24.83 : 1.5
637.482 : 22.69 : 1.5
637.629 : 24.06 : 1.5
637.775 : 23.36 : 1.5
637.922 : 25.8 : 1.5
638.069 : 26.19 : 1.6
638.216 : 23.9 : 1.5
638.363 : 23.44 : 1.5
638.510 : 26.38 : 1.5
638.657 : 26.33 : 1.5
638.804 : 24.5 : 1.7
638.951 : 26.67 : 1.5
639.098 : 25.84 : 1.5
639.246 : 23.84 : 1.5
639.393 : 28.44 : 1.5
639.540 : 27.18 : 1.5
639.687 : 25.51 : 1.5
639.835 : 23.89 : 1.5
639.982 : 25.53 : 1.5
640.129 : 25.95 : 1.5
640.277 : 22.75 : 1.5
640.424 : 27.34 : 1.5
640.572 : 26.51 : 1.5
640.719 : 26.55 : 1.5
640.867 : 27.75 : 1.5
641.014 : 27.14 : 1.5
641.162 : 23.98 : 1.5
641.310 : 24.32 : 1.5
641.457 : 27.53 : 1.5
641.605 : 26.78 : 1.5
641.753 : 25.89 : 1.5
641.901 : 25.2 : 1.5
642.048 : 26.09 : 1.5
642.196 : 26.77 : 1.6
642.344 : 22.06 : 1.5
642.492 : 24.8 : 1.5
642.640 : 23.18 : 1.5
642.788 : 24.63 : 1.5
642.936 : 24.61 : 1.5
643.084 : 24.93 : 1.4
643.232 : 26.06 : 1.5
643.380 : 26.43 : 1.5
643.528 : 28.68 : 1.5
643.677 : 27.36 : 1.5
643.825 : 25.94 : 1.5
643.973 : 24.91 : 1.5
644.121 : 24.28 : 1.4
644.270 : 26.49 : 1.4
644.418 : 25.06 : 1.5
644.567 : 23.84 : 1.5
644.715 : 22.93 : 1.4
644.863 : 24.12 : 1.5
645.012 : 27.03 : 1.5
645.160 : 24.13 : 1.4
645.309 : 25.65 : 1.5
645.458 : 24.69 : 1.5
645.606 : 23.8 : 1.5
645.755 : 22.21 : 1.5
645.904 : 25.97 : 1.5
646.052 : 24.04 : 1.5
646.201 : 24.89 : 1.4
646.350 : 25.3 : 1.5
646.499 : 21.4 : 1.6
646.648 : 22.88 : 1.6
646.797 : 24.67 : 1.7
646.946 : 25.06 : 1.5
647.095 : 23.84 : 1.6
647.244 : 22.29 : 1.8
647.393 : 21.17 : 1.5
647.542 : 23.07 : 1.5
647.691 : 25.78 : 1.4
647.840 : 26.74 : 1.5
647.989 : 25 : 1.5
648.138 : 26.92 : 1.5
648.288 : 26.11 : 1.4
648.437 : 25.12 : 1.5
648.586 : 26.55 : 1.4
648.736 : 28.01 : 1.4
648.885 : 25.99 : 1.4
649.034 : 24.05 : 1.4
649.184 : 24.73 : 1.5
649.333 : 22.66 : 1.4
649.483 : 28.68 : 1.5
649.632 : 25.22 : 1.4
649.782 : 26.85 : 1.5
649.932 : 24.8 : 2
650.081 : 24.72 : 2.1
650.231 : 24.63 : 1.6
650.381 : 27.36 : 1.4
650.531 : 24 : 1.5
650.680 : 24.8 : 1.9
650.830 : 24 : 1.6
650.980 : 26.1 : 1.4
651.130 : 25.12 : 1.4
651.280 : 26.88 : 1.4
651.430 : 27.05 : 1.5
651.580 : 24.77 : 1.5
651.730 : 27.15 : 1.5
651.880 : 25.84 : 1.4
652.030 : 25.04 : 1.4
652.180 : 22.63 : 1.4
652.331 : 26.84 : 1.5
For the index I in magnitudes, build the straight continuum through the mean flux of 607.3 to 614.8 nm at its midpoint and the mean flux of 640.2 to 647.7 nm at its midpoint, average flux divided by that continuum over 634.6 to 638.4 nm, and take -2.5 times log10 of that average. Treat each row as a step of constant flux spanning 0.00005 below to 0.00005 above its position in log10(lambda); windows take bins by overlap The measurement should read -0.03 mag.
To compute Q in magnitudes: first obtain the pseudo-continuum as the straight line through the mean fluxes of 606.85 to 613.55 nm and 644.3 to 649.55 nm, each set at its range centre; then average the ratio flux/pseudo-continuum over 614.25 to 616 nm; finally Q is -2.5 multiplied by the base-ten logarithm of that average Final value 0.03 mag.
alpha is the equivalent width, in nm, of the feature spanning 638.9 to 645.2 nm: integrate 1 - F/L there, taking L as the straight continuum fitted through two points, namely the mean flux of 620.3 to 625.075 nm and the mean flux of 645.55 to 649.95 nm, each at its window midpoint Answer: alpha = -0.33 nm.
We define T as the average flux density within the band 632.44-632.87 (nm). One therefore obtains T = 24.4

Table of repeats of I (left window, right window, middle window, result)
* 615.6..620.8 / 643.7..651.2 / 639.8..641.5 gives -0.08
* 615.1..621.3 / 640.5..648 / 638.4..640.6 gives -0.06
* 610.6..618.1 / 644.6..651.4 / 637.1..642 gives -0.05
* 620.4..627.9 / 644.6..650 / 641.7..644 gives -0.05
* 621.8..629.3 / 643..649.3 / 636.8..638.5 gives 0.00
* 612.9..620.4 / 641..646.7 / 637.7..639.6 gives -0.05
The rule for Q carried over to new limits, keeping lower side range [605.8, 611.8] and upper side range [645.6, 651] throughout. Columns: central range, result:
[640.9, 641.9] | -0.064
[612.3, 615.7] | -0.013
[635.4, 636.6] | -0.094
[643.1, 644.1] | -0.075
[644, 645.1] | -0.008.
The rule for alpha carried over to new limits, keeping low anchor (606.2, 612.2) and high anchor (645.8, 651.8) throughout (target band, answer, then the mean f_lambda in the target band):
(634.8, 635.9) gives -0.10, 26.5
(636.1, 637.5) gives -0.02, 24.7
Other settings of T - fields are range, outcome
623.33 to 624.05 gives 22.9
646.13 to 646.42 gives 25.1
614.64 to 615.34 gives 22.8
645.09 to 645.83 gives 24.1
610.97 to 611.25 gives 20.4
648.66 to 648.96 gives 27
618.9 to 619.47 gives 20.5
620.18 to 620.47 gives 19.3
